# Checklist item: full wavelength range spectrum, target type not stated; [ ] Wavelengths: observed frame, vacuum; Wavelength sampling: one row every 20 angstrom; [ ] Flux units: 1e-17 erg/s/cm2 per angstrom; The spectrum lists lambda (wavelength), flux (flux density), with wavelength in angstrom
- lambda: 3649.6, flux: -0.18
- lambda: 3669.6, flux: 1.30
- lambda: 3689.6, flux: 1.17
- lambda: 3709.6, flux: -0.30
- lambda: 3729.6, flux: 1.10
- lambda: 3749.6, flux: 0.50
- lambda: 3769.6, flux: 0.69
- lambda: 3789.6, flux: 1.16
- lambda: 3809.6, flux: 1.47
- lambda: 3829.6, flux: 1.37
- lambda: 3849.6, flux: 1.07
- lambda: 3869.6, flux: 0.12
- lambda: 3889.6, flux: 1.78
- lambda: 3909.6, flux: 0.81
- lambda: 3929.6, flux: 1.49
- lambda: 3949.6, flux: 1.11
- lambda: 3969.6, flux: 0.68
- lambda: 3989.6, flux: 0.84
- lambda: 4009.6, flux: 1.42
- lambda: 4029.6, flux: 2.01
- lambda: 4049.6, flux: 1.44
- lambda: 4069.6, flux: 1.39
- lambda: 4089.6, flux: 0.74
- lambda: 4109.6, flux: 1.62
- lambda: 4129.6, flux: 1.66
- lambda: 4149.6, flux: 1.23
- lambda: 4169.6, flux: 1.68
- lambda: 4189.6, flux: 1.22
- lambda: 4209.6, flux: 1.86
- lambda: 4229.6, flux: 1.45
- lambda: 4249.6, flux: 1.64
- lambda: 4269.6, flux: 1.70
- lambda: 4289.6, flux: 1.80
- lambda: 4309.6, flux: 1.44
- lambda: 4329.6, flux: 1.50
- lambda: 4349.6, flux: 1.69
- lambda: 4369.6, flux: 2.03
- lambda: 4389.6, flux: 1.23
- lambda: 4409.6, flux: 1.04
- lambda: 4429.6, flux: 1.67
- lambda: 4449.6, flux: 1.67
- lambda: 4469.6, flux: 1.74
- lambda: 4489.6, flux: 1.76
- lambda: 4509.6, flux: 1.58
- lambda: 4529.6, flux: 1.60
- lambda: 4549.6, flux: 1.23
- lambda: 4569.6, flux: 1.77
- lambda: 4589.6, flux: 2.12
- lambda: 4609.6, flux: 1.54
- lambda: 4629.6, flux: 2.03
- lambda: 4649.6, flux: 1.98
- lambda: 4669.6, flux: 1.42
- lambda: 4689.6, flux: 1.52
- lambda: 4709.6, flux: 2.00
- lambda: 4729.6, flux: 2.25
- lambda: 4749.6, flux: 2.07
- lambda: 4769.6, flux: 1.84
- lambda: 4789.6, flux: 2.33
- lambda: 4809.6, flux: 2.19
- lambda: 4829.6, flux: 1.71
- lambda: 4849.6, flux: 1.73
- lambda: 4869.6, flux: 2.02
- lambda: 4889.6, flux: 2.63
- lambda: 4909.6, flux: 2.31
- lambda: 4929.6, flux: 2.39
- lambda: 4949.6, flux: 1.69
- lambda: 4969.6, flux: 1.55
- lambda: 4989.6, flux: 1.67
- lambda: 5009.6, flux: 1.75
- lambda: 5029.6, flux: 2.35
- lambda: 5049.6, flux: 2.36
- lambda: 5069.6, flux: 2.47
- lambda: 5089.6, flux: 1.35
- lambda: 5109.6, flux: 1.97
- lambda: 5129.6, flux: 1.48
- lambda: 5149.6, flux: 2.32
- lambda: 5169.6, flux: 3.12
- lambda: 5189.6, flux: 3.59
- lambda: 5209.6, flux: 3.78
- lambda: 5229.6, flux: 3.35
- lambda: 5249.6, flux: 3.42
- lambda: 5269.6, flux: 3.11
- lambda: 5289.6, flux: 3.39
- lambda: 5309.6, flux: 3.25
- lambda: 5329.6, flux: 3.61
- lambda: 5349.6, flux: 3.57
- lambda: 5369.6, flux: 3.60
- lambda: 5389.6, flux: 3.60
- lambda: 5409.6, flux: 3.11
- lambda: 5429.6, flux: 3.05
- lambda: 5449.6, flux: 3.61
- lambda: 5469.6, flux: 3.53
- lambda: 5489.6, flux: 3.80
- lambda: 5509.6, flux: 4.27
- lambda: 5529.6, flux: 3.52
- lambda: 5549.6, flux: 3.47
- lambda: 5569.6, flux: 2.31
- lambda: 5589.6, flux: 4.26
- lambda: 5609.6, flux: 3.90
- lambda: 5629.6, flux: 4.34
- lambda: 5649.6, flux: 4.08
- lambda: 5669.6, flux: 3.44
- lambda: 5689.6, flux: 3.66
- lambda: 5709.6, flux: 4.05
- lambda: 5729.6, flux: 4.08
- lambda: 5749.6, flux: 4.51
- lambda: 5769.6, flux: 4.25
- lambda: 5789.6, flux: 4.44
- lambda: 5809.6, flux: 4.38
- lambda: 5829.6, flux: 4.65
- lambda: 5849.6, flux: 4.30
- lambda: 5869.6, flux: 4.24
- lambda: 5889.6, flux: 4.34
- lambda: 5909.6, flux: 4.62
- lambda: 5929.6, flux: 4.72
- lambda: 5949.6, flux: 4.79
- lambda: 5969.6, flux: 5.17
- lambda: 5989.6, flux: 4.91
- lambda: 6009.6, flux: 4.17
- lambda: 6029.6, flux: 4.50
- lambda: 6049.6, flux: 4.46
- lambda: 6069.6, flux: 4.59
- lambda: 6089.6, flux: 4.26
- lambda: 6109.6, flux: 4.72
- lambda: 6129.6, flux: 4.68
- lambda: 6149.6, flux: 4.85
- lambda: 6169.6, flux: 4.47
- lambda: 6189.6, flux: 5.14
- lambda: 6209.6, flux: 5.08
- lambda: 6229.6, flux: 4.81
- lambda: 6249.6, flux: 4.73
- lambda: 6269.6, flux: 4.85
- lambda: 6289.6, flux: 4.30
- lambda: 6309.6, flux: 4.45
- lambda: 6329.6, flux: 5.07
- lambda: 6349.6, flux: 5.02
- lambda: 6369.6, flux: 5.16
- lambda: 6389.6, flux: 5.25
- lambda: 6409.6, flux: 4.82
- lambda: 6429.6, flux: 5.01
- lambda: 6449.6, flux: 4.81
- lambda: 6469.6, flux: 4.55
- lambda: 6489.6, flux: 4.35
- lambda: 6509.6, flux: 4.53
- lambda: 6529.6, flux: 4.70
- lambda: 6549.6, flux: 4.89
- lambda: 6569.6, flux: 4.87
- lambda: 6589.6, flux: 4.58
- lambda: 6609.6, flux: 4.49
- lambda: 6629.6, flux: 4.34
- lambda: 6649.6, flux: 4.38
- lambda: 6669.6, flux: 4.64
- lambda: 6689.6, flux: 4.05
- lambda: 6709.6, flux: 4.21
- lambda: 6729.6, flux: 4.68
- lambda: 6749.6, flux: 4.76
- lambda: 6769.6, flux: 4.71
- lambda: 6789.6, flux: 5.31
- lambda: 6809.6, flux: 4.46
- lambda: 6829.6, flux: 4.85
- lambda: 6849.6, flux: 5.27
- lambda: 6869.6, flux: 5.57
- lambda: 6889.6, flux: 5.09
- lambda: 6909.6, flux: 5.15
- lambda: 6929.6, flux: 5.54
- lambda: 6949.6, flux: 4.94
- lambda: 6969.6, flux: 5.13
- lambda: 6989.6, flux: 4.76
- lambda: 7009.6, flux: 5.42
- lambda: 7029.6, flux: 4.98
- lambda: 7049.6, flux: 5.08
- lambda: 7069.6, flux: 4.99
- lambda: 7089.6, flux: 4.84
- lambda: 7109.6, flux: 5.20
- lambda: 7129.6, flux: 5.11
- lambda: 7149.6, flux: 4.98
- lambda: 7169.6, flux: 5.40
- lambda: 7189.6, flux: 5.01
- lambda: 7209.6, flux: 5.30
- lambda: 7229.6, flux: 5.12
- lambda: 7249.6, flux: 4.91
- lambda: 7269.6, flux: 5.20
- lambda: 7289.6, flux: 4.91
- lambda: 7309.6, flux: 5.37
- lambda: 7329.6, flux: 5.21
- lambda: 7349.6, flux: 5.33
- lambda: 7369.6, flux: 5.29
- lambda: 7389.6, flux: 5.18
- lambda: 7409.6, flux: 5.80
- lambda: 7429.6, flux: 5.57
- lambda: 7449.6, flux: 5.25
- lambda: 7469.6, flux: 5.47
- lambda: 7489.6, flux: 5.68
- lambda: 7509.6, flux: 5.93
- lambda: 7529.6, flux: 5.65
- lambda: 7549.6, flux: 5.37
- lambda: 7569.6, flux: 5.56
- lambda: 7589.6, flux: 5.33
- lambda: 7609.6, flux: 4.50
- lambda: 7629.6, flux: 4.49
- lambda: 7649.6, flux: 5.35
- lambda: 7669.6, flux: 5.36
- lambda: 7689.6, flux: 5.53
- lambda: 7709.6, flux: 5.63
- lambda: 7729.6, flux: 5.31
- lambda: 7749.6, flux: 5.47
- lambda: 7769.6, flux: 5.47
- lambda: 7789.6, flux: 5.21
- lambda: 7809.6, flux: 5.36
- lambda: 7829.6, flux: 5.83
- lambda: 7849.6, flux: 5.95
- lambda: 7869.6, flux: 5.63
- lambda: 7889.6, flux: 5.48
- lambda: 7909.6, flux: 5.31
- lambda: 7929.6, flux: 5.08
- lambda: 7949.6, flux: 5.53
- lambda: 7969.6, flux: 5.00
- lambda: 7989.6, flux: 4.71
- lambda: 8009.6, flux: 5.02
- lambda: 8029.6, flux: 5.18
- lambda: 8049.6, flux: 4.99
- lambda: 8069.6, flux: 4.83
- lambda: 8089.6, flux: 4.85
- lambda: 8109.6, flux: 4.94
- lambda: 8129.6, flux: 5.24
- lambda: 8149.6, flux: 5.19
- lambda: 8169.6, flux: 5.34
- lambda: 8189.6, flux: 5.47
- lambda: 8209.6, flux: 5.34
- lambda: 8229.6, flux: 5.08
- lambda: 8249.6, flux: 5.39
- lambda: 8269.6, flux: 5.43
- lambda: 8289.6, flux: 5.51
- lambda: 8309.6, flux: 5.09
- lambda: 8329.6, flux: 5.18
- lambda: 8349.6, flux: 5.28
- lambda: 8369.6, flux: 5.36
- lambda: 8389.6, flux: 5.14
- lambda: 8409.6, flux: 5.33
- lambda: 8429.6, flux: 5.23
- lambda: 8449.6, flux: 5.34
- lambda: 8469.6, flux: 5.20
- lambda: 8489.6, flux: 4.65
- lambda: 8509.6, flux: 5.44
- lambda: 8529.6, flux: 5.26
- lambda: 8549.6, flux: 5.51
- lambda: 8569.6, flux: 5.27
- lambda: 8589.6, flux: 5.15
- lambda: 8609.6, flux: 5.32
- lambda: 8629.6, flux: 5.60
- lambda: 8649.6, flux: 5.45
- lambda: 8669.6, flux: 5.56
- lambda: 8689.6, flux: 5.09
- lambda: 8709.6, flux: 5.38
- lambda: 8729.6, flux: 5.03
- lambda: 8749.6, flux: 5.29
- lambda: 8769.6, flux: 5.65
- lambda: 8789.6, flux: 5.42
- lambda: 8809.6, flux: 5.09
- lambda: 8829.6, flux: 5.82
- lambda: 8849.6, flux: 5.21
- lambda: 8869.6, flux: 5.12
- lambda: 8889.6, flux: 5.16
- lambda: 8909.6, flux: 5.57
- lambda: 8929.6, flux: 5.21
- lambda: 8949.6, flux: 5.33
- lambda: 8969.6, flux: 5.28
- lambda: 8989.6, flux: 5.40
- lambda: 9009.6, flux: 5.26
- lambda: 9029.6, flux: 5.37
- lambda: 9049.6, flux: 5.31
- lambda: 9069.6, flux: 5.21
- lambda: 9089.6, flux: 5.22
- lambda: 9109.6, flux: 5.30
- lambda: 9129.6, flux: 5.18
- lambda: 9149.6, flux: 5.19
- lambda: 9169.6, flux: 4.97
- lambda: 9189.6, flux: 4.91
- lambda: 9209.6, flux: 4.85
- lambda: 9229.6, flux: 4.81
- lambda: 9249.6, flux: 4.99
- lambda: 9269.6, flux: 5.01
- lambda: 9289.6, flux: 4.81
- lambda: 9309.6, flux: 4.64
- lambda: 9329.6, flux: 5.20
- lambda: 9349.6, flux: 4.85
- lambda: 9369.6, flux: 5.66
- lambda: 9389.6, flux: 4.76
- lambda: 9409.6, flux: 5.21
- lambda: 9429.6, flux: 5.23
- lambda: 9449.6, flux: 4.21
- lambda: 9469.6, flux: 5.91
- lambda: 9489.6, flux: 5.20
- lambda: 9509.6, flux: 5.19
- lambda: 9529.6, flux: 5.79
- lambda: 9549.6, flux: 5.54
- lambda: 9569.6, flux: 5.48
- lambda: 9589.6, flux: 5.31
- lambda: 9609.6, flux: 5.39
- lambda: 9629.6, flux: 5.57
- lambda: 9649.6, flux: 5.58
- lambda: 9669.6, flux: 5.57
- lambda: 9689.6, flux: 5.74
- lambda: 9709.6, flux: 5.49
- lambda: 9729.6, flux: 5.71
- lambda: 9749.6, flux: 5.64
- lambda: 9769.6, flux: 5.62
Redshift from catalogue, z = 0.293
